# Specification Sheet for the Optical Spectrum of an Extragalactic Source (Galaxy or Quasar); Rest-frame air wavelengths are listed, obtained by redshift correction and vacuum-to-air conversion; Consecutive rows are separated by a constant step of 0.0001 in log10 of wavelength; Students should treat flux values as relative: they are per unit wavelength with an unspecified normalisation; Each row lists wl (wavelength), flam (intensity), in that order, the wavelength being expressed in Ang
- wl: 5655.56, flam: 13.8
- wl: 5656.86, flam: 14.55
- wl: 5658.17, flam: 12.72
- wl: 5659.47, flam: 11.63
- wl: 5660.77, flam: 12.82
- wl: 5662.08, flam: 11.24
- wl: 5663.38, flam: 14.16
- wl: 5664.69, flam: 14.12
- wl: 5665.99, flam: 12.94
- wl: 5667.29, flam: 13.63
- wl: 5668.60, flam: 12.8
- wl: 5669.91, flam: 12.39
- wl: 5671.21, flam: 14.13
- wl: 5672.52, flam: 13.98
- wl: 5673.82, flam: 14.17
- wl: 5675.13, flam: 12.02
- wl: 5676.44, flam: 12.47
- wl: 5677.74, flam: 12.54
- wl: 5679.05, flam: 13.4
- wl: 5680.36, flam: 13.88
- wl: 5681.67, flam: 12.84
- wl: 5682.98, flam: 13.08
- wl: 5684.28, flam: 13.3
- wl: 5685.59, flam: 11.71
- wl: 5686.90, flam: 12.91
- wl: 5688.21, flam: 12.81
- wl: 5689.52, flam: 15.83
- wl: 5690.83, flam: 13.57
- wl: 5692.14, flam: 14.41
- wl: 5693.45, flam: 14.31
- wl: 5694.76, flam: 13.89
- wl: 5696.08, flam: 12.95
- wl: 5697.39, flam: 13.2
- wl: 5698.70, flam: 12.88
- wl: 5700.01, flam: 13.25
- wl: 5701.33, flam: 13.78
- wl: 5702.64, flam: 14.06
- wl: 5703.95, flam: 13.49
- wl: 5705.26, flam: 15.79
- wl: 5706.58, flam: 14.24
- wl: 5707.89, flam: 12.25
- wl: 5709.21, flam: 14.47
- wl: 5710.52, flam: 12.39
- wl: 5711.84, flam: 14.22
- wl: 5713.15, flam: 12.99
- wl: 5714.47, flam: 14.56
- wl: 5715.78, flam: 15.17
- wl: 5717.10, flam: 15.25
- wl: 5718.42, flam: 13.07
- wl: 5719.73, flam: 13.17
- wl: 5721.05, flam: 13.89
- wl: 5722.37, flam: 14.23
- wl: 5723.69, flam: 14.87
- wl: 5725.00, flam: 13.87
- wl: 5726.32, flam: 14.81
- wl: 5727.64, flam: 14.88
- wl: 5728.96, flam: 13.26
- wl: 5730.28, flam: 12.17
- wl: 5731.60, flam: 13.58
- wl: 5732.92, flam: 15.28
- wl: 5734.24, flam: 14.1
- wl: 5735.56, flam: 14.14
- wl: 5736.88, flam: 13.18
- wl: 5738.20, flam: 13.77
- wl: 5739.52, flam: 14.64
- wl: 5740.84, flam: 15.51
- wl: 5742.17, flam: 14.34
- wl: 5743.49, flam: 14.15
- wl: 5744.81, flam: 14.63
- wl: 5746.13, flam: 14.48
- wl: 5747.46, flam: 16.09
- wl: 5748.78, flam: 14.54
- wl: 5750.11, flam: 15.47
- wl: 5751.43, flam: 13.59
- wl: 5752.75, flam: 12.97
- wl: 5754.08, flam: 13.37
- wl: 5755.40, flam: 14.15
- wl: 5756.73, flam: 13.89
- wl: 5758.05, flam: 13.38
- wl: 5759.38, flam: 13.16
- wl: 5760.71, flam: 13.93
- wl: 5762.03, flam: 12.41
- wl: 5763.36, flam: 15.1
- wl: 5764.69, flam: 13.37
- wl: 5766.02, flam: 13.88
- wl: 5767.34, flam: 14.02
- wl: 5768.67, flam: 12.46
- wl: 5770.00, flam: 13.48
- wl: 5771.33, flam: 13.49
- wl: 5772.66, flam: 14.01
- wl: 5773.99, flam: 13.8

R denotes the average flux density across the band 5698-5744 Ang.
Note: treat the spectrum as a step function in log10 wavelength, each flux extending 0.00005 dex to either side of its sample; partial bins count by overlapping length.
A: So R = 14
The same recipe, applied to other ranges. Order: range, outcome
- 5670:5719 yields 13.6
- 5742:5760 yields 14.2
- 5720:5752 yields 14.3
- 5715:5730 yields 14.2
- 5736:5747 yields 14.4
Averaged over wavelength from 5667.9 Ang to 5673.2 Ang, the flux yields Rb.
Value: 13.3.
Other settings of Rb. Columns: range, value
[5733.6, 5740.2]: 14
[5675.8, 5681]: 13.1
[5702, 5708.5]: 14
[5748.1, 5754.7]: 14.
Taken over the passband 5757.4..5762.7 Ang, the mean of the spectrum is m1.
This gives 13.2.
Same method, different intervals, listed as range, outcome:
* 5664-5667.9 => 13.6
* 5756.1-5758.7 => 13.7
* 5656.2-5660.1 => 13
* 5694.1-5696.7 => 13.4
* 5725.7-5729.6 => 14.3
